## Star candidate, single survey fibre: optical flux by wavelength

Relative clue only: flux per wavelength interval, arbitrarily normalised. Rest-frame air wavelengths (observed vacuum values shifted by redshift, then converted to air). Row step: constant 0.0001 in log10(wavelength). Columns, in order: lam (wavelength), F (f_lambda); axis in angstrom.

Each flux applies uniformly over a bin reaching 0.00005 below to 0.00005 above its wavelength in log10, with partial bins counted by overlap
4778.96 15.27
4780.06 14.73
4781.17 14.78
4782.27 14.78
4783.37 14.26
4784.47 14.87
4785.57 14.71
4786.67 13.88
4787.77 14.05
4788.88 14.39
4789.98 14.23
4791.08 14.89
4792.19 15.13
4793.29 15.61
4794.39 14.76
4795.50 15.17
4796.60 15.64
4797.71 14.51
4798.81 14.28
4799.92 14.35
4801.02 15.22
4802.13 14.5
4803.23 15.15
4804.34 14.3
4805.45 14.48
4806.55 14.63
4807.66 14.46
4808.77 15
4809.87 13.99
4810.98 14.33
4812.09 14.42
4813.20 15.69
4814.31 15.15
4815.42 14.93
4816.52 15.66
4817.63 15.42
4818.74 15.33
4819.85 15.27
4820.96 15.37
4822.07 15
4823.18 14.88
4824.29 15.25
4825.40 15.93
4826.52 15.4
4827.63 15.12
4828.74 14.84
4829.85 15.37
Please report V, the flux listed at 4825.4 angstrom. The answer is 15.93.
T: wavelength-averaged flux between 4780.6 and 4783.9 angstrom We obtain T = 14.6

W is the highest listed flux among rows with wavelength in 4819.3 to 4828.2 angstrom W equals 15.93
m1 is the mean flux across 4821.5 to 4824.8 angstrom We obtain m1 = 15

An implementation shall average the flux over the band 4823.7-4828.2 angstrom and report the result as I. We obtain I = 15.4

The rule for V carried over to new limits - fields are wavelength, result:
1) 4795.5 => 15.17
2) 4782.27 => 14.78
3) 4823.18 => 14.88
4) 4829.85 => 15.37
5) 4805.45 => 14.48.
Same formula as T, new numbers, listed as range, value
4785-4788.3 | 14.2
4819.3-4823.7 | 15.1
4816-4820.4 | 15.4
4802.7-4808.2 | 14.6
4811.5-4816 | 15.1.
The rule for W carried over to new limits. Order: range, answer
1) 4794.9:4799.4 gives 15.64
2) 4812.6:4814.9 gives 15.69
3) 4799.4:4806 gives 15.22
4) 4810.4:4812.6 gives 14.42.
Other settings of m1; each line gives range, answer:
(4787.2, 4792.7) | 14.5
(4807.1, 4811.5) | 14.4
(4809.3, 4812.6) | 14.3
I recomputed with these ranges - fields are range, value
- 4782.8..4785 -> 14.6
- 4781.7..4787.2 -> 14.5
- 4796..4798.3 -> 15.1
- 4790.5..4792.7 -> 15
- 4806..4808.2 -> 14.5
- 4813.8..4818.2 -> 15.3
